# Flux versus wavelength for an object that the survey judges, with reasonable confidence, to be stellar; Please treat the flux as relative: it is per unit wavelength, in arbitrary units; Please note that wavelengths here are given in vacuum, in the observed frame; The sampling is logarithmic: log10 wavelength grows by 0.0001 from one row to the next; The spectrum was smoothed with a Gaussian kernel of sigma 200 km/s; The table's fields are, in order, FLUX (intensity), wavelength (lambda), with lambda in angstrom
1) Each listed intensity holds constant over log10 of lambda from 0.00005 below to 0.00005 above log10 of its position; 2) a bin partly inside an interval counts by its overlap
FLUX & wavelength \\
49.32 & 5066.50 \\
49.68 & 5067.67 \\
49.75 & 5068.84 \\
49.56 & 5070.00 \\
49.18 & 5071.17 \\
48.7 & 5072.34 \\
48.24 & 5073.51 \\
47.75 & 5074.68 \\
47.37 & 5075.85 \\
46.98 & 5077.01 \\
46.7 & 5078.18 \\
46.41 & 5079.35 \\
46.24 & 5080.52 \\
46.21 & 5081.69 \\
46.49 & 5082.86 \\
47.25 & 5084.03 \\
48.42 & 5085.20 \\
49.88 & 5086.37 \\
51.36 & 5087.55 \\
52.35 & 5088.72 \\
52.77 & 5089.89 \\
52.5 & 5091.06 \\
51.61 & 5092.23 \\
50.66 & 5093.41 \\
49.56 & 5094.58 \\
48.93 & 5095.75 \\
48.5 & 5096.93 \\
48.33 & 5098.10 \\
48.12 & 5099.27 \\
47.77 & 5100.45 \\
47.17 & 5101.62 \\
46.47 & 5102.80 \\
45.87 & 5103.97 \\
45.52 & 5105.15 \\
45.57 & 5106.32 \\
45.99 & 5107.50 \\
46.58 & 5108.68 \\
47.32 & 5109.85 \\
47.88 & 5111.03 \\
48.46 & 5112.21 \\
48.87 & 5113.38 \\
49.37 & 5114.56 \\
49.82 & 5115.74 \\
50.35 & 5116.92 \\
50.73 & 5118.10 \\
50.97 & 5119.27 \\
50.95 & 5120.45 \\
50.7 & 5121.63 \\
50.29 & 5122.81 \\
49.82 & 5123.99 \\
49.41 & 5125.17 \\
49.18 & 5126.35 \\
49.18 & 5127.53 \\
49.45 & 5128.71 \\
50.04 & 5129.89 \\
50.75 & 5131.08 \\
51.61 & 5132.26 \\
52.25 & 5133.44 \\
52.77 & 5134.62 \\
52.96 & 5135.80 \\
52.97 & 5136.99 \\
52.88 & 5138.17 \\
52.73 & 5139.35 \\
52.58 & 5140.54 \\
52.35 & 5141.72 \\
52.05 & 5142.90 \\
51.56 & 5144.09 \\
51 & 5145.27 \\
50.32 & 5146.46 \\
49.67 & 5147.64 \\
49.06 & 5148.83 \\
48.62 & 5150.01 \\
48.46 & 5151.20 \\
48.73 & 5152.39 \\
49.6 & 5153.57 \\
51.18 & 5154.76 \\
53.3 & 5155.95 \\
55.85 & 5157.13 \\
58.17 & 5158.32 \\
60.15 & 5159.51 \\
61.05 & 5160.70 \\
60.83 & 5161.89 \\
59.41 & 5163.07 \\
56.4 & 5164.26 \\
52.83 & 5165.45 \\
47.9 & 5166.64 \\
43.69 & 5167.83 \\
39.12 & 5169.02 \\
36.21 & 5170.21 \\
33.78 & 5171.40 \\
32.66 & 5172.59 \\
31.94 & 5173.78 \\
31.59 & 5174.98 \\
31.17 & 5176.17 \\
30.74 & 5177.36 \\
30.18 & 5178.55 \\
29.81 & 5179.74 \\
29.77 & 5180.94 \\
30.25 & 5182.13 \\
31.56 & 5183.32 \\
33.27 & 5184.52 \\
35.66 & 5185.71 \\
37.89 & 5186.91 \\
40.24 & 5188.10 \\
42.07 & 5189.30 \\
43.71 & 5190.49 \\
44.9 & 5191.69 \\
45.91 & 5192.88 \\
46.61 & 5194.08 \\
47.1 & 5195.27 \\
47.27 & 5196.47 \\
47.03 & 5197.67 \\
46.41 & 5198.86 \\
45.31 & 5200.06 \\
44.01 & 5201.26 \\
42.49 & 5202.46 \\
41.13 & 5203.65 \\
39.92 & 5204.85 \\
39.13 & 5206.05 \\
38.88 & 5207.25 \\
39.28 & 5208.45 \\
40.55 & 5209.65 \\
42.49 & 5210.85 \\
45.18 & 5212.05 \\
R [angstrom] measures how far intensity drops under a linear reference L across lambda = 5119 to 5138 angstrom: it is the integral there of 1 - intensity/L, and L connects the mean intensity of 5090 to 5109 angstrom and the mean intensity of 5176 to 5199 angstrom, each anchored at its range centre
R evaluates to -2.5 angstrom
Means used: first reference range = 48.2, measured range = 50.9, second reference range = 38.6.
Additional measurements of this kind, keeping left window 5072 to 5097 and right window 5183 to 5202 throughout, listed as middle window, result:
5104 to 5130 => -1.05 angstrom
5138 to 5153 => -1.78 angstrom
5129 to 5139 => -1.30 angstrom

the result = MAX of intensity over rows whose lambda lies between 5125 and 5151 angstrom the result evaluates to 52.97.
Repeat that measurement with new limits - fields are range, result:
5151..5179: 61.05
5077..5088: 51.36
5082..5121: 52.77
